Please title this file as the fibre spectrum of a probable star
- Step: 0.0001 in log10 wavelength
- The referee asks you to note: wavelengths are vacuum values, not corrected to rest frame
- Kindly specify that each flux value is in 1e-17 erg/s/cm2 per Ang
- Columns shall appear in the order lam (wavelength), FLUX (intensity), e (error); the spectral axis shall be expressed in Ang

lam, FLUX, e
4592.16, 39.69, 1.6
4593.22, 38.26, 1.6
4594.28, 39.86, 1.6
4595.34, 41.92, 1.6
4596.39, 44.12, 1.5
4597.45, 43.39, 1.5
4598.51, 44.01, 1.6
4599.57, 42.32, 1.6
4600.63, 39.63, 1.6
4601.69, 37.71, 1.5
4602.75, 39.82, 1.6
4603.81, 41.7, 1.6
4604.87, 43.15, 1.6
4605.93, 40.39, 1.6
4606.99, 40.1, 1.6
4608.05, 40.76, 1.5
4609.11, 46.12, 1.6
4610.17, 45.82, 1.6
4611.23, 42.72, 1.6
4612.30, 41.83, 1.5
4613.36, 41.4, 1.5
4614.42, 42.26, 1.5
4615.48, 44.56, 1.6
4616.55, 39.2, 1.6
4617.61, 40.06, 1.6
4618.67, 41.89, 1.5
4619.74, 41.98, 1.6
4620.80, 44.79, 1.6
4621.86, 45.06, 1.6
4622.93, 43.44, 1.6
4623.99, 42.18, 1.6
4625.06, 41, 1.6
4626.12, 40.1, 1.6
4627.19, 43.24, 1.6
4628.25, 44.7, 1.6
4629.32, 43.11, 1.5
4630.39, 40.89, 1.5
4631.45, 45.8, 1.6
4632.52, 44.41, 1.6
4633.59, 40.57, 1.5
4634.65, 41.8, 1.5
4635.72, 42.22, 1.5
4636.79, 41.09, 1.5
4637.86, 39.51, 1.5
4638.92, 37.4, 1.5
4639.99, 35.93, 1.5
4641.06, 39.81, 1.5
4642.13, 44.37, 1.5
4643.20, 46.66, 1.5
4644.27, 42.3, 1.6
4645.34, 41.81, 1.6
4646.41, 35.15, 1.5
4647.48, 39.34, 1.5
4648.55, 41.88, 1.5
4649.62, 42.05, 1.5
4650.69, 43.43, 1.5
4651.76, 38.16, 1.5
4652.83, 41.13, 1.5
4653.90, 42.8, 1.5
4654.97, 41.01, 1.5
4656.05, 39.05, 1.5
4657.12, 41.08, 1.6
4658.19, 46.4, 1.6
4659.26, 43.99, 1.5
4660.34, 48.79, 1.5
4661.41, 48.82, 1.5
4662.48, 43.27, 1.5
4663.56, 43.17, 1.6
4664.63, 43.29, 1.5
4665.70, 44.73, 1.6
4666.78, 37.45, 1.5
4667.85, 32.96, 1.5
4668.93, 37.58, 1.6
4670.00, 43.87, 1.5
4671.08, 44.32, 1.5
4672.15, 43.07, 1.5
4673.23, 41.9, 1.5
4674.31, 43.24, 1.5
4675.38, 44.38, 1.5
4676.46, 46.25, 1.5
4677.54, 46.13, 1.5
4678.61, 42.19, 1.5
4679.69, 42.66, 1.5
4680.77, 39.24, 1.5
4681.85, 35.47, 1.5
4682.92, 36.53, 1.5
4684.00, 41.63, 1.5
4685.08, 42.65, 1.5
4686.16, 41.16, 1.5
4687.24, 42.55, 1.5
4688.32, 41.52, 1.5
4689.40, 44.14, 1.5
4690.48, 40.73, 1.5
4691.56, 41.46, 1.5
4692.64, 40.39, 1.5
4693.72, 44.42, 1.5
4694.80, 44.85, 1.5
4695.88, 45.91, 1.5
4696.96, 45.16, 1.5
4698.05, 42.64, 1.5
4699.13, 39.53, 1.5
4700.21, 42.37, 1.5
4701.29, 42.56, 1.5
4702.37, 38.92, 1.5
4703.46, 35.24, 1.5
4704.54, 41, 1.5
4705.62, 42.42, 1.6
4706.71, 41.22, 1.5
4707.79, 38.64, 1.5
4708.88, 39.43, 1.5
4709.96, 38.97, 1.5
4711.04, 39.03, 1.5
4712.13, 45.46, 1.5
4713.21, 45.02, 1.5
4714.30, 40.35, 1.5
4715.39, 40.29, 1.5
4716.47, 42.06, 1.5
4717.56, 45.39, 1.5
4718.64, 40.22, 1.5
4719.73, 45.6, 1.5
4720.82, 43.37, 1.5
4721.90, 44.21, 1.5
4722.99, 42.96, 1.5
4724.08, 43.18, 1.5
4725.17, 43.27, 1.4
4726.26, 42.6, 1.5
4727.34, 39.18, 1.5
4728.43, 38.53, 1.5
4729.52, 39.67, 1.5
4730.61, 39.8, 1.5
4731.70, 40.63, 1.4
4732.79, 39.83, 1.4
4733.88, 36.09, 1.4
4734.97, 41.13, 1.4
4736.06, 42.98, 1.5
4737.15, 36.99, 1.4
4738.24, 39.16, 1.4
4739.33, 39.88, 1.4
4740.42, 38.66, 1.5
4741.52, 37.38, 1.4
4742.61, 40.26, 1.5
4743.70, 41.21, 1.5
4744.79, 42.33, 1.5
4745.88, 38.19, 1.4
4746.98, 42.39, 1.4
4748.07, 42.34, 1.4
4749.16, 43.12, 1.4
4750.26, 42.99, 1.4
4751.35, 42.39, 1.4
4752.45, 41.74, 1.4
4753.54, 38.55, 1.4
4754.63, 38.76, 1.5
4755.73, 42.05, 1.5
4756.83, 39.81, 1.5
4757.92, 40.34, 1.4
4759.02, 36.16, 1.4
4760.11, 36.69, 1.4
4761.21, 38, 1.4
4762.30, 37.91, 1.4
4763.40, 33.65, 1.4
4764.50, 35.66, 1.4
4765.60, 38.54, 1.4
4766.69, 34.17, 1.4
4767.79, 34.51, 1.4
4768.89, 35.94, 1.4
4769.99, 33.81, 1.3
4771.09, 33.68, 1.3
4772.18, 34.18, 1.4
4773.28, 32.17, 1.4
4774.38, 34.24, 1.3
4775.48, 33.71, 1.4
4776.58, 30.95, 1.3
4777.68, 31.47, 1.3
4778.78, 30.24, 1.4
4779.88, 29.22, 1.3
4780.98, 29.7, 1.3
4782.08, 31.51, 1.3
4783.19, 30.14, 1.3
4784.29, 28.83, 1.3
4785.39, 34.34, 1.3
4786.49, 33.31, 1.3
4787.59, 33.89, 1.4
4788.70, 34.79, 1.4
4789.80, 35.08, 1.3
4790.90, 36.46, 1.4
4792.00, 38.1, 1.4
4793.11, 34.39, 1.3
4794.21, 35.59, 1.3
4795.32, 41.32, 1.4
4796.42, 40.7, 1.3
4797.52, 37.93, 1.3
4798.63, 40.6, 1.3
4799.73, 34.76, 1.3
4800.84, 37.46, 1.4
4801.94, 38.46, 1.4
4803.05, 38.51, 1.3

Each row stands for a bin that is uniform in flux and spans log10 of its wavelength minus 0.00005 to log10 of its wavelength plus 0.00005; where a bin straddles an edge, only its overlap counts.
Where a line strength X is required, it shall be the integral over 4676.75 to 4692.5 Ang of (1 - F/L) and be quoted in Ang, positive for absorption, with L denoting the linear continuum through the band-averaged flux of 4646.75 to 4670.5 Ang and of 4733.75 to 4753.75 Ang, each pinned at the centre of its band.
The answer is 0.1 Ang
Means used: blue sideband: 42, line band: 41.3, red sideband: 40.5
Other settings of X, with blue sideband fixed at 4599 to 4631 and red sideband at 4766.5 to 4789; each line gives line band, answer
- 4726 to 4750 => -3.6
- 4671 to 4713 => -4.7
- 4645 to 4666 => -1.5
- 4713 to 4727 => -2.7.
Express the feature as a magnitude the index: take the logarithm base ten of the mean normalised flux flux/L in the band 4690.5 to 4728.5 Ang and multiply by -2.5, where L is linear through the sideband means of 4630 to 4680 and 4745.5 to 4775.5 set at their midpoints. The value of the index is -0.05 mag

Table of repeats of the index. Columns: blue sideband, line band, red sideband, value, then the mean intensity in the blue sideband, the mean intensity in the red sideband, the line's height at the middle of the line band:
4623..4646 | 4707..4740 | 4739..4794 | -0.082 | 41.8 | 36.3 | 38.1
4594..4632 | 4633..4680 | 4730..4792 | -0.035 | 42.3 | 36.8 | 40.7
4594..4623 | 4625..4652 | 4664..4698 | 0.016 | 42.1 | 42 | 42.1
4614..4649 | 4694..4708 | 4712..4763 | -0.015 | 41.8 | 40.8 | 41.1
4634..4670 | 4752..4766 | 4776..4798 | -0.082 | 41.5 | 33.9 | 35.5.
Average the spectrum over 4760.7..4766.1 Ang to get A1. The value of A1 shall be 36.7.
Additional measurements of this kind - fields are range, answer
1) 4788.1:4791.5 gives 35.5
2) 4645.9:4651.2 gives 40.4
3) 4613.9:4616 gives 43.5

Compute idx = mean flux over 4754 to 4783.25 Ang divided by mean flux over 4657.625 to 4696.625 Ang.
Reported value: 0.82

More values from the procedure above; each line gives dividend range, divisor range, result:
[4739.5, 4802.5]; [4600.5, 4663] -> 0.87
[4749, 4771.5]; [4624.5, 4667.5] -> 0.90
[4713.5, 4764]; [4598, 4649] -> 0.97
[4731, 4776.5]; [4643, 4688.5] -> 0.91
